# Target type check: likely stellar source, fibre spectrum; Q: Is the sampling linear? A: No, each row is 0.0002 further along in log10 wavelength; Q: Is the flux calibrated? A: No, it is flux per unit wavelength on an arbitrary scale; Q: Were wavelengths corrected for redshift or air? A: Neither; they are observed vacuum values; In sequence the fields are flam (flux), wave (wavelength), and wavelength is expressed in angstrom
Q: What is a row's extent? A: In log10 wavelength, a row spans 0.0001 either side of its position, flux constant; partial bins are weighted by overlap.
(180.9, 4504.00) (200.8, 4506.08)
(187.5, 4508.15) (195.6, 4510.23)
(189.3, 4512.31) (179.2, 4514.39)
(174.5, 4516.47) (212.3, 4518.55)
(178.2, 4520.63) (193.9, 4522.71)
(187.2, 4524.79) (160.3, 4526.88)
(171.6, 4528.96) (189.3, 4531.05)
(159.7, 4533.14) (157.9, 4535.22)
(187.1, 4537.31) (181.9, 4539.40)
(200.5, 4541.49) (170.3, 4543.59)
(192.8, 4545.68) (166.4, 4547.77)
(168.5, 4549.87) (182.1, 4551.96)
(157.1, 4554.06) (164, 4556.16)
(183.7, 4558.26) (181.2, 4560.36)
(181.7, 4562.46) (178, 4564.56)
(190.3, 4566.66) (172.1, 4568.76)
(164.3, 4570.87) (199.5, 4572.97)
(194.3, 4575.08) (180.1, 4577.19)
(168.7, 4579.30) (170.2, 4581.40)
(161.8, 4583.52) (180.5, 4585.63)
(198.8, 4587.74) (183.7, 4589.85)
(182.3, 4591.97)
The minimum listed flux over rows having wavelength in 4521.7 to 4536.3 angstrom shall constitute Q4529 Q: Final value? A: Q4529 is 157.9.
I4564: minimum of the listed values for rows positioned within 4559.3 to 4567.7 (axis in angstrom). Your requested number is 178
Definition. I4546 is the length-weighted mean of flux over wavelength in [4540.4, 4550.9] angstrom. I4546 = 180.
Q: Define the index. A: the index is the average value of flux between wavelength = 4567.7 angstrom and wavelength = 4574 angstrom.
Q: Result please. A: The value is 179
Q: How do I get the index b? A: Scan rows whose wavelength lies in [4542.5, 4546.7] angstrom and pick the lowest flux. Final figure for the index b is 170.3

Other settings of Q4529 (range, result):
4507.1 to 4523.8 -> 174.5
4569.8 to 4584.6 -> 161.8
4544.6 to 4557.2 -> 157.1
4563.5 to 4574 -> 164.3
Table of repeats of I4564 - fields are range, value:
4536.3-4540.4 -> 181.9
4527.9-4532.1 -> 171.6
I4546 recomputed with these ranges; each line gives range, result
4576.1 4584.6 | 170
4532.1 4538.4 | 169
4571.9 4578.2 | 191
